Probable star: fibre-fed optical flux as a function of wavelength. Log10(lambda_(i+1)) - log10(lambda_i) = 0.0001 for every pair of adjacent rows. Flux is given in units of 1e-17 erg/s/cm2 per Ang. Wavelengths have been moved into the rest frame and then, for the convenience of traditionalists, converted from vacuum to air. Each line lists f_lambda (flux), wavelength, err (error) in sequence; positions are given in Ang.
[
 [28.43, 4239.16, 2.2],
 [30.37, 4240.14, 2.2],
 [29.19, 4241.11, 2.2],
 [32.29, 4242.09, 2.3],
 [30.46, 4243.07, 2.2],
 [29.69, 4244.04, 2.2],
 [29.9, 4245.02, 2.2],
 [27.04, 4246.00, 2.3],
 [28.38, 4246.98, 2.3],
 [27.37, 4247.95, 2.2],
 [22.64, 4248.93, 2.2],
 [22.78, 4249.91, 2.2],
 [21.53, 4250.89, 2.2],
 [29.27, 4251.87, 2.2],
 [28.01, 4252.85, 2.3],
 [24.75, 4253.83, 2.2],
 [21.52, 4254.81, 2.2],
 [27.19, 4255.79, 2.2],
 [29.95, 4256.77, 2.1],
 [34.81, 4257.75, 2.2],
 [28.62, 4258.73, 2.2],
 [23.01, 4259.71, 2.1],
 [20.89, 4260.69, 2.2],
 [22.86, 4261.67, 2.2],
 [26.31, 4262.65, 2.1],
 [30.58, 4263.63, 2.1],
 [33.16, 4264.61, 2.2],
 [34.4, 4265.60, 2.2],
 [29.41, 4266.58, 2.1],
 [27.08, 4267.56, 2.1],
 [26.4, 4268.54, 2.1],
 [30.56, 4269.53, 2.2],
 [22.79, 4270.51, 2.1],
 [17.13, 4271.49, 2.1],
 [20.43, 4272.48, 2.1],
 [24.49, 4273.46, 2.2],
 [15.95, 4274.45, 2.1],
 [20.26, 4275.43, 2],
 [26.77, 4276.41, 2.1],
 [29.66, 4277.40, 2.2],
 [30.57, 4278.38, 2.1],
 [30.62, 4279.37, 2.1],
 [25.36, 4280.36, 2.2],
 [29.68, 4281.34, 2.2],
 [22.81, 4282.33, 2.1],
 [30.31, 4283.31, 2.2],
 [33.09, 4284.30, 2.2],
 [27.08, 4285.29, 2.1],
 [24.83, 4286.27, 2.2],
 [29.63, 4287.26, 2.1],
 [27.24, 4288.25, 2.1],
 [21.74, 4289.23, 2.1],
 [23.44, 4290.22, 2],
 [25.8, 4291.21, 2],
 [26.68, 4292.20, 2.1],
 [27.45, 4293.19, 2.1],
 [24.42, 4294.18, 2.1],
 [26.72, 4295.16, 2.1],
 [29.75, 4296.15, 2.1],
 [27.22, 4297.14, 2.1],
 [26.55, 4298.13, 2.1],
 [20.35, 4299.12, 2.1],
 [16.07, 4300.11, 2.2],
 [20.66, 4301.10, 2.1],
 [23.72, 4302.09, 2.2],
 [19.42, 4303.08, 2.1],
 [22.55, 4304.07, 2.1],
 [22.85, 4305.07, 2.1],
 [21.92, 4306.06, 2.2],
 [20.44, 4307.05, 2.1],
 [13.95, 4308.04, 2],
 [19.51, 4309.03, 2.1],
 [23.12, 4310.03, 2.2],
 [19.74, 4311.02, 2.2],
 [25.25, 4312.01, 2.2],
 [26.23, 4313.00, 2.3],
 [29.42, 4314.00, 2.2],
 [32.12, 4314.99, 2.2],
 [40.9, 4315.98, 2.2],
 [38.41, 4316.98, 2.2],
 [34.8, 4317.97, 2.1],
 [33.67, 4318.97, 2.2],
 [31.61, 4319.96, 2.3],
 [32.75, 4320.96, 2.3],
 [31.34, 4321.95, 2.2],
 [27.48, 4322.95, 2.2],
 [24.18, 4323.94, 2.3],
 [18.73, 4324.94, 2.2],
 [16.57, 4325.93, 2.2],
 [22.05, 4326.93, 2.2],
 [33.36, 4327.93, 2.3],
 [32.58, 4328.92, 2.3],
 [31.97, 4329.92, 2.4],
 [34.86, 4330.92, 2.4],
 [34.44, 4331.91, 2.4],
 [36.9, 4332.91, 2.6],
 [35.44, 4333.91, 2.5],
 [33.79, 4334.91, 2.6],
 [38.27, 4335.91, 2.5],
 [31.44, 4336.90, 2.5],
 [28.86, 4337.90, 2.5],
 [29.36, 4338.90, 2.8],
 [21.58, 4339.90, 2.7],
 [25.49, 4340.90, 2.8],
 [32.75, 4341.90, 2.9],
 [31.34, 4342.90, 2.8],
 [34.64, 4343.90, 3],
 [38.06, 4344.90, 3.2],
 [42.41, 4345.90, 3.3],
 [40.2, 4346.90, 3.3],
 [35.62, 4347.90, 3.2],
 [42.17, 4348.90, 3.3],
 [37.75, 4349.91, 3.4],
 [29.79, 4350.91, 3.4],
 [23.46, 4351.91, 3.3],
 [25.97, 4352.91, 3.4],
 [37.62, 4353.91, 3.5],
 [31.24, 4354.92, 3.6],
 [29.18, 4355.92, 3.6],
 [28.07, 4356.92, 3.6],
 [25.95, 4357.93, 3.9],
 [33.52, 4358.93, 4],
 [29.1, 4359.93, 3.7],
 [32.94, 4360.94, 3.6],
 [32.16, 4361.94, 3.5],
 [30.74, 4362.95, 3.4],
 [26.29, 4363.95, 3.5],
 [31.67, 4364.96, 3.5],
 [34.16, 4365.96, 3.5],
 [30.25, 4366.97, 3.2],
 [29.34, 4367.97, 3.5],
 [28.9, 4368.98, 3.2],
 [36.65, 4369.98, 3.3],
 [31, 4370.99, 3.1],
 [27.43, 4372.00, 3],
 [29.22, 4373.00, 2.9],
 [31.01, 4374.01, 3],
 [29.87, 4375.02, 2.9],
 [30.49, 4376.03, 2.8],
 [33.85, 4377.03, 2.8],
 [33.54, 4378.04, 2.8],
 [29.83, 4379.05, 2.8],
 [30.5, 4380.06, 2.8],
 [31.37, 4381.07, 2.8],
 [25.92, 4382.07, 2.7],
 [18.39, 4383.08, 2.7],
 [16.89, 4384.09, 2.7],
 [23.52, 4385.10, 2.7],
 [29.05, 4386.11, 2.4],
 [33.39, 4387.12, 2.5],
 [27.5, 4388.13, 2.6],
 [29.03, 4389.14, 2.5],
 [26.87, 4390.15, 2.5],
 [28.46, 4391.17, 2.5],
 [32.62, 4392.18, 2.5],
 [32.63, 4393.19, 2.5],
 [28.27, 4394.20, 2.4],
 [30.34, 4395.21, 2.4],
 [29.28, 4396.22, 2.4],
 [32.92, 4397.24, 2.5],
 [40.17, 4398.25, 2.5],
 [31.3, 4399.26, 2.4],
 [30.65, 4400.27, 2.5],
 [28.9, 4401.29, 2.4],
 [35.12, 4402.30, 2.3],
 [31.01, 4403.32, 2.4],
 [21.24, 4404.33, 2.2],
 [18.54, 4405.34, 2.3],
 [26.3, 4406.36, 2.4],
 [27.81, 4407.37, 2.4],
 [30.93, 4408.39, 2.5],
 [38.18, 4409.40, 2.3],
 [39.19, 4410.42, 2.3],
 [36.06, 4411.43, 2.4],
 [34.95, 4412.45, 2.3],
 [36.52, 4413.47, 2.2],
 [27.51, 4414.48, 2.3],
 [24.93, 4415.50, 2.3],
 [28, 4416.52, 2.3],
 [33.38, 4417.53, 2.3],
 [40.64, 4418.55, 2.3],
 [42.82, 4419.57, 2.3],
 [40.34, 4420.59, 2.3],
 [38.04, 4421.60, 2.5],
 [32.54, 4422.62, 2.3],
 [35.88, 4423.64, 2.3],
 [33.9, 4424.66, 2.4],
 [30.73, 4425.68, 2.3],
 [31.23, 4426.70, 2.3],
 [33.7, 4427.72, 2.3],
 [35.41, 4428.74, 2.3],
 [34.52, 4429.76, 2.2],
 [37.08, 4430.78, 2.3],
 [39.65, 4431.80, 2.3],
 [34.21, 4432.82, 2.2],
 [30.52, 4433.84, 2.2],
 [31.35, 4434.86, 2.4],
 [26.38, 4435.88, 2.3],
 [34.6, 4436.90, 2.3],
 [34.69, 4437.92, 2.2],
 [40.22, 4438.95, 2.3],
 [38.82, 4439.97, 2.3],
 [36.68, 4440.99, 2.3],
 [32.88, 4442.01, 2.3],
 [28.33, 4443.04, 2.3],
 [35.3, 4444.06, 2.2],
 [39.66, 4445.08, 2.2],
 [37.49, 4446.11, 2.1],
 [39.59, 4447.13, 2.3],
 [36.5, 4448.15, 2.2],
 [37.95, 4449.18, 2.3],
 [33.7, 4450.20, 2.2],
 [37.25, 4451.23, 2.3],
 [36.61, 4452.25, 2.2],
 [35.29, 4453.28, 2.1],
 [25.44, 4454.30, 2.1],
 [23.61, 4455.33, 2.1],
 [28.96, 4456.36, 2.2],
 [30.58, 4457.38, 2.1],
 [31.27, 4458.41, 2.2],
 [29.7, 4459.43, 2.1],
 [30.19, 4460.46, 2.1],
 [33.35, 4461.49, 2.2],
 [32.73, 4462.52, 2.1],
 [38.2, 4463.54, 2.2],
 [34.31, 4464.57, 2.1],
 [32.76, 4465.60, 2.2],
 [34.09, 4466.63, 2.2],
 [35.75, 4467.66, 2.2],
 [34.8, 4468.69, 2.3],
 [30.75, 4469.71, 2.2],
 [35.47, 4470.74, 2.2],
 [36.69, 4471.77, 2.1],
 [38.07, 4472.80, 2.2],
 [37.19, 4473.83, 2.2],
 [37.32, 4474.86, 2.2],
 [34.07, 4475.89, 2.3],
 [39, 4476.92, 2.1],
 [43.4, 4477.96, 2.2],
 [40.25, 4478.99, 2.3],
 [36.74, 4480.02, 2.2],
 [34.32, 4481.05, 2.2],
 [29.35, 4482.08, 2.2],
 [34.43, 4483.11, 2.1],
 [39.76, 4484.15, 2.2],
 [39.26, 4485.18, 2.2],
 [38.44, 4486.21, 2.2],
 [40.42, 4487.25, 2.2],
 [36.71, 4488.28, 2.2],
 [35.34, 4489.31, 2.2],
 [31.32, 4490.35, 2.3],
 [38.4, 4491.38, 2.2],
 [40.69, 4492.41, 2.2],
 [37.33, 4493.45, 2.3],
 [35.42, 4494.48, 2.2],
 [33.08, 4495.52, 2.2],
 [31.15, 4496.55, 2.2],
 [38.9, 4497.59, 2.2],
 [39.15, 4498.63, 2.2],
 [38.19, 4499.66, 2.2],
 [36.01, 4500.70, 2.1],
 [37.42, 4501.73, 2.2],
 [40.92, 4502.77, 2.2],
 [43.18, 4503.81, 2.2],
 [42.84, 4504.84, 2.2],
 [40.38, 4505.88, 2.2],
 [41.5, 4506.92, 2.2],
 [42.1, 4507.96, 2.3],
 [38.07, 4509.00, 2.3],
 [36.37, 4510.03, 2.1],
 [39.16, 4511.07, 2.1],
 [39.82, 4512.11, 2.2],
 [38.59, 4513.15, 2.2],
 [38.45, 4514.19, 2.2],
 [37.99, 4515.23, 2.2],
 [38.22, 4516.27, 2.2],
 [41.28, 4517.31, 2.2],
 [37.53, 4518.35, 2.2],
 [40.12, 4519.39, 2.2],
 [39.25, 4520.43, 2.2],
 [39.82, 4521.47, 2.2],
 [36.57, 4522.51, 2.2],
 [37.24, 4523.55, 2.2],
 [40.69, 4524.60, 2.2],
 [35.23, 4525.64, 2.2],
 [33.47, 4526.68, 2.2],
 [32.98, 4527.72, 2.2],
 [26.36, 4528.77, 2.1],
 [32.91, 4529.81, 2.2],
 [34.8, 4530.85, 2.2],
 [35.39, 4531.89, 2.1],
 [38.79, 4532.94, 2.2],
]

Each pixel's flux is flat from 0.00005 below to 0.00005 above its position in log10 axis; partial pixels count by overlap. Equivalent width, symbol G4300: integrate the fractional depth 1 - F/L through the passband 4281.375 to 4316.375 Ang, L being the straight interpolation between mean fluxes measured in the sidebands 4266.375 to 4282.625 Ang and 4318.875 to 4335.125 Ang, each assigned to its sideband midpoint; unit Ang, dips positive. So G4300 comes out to 3.09 Ang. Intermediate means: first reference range 25.2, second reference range 30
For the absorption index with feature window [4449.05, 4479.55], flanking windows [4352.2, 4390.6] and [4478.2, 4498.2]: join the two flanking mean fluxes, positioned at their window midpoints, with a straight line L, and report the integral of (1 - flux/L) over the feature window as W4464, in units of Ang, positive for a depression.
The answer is 0.7 Ang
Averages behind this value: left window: 29.5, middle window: 34.3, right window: 36.5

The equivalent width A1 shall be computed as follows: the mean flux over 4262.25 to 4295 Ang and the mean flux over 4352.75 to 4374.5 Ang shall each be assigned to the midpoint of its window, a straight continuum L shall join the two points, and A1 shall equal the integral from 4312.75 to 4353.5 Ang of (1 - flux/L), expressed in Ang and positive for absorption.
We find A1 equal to -3.7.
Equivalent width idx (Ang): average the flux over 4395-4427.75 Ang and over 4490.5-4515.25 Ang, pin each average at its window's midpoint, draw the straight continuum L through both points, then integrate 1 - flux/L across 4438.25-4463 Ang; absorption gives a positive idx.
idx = 0.8 Ang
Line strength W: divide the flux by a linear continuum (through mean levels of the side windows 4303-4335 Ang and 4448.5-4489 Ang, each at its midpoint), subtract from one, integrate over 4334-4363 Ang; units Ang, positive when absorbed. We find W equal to -2.9 Ang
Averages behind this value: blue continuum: 28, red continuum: 34.8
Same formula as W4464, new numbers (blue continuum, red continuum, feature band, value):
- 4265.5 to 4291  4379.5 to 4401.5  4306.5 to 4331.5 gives -0.6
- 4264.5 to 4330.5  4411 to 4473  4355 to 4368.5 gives -0.3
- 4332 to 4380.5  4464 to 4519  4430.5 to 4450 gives 0.0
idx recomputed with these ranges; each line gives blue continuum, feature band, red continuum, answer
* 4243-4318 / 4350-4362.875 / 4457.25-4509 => -0.1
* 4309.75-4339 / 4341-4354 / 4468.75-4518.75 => -1.2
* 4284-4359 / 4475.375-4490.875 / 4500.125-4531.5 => -0.2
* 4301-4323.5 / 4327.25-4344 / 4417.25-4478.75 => -2.3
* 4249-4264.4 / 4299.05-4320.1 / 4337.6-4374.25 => 2.7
